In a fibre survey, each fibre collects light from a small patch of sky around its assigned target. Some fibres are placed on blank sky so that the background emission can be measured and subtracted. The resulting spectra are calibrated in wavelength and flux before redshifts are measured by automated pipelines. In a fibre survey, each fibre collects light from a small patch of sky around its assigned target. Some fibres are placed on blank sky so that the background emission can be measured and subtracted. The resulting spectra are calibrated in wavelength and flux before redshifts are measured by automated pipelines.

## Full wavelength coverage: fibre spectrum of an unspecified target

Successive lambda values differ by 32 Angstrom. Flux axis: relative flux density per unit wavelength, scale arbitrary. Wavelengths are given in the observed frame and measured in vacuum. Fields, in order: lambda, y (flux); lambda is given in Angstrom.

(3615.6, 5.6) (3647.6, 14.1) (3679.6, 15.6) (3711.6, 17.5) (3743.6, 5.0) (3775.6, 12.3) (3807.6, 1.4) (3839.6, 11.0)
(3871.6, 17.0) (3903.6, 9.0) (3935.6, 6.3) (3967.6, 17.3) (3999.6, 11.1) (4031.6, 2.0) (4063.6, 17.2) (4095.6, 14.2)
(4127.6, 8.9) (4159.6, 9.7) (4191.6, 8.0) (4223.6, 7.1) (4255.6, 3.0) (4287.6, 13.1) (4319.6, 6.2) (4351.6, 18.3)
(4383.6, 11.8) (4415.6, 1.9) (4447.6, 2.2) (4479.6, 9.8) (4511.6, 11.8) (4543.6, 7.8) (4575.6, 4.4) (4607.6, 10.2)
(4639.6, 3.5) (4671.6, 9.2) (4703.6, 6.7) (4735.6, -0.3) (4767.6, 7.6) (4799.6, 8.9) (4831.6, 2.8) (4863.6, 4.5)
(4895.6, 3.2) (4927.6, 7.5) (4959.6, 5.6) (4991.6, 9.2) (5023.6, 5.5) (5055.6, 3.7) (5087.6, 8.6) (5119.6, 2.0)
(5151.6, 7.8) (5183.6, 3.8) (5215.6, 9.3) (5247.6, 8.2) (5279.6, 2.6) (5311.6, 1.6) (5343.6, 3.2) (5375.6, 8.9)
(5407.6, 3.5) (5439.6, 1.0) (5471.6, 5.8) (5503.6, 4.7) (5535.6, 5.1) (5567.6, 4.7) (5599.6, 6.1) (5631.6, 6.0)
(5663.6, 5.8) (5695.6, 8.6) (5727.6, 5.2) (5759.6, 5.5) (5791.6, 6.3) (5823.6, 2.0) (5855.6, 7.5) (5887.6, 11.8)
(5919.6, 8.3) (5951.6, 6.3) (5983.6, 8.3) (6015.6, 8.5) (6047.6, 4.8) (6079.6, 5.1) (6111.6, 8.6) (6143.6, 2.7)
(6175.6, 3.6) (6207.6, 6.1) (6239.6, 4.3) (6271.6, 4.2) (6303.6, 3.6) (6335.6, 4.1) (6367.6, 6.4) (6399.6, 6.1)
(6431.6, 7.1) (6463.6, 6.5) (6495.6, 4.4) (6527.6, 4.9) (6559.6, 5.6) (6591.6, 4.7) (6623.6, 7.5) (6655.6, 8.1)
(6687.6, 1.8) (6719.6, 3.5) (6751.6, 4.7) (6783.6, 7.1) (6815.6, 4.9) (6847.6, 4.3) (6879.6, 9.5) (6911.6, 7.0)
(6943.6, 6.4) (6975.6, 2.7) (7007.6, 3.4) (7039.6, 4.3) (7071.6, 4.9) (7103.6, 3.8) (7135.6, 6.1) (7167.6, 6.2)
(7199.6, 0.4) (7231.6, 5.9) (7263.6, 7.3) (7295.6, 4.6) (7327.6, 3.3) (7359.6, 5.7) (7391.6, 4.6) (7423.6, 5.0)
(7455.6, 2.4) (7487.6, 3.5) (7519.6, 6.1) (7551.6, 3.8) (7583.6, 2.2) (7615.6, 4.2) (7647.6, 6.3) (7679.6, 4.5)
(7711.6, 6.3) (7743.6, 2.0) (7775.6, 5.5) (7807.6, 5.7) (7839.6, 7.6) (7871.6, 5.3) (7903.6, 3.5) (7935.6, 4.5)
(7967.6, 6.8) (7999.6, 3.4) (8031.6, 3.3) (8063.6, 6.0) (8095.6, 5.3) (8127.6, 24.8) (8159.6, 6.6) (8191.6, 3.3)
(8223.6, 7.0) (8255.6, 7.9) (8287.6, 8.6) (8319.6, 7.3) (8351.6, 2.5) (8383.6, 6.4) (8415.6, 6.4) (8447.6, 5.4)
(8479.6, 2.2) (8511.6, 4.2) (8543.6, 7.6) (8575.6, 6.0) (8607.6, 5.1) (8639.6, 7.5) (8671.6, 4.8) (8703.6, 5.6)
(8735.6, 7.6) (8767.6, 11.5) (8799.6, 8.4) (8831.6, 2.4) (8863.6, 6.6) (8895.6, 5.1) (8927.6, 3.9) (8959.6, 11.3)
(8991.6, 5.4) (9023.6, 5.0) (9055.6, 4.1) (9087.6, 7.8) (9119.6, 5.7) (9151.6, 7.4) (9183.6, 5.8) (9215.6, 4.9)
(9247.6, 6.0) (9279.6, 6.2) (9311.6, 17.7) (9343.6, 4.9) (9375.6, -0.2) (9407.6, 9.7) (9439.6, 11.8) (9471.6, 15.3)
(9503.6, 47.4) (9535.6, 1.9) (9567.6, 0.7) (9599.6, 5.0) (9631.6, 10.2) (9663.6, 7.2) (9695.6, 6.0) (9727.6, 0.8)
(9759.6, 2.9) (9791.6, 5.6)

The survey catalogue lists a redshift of 1.18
